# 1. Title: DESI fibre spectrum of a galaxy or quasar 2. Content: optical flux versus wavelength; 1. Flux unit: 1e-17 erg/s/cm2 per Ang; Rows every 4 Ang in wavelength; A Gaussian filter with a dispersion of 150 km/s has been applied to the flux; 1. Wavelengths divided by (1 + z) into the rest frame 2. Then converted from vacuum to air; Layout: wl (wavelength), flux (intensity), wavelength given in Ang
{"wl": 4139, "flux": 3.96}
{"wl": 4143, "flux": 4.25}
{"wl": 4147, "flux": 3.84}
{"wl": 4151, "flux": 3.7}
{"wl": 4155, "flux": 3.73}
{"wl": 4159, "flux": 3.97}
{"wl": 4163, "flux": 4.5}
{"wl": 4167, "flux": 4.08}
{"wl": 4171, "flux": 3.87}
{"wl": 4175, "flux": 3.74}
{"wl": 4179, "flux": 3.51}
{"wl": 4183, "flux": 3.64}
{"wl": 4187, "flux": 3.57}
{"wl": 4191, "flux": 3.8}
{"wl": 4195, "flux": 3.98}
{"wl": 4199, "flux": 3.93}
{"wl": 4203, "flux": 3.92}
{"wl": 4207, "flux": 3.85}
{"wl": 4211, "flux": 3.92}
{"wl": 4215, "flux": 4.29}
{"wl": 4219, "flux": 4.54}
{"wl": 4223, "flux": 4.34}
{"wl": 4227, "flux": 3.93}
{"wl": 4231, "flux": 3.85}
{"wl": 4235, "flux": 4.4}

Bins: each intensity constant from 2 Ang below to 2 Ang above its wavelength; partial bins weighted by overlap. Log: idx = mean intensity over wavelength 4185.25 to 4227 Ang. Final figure 4.01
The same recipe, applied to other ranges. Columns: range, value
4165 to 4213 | 3.82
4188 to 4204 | 3.89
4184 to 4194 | 3.71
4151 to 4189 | 3.84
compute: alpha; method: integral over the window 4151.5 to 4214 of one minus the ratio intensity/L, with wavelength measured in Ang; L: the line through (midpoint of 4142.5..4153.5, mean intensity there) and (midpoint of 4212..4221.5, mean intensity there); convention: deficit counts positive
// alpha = 3.7 Ang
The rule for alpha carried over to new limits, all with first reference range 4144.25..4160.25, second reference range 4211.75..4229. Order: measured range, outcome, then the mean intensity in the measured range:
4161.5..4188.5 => 0.8 Ang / 3.84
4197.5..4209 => 0.7 Ang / 3.9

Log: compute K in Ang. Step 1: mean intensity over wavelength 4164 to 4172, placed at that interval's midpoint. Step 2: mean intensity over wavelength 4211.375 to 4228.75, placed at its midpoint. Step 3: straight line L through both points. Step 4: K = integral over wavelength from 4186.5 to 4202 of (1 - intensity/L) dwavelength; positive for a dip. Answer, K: 1.1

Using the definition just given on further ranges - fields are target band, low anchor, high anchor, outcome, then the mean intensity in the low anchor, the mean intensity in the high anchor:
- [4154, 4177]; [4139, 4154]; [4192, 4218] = -0.3 Ang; 3.92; 4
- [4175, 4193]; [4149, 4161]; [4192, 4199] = 1.2 Ang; 3.8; 3.94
